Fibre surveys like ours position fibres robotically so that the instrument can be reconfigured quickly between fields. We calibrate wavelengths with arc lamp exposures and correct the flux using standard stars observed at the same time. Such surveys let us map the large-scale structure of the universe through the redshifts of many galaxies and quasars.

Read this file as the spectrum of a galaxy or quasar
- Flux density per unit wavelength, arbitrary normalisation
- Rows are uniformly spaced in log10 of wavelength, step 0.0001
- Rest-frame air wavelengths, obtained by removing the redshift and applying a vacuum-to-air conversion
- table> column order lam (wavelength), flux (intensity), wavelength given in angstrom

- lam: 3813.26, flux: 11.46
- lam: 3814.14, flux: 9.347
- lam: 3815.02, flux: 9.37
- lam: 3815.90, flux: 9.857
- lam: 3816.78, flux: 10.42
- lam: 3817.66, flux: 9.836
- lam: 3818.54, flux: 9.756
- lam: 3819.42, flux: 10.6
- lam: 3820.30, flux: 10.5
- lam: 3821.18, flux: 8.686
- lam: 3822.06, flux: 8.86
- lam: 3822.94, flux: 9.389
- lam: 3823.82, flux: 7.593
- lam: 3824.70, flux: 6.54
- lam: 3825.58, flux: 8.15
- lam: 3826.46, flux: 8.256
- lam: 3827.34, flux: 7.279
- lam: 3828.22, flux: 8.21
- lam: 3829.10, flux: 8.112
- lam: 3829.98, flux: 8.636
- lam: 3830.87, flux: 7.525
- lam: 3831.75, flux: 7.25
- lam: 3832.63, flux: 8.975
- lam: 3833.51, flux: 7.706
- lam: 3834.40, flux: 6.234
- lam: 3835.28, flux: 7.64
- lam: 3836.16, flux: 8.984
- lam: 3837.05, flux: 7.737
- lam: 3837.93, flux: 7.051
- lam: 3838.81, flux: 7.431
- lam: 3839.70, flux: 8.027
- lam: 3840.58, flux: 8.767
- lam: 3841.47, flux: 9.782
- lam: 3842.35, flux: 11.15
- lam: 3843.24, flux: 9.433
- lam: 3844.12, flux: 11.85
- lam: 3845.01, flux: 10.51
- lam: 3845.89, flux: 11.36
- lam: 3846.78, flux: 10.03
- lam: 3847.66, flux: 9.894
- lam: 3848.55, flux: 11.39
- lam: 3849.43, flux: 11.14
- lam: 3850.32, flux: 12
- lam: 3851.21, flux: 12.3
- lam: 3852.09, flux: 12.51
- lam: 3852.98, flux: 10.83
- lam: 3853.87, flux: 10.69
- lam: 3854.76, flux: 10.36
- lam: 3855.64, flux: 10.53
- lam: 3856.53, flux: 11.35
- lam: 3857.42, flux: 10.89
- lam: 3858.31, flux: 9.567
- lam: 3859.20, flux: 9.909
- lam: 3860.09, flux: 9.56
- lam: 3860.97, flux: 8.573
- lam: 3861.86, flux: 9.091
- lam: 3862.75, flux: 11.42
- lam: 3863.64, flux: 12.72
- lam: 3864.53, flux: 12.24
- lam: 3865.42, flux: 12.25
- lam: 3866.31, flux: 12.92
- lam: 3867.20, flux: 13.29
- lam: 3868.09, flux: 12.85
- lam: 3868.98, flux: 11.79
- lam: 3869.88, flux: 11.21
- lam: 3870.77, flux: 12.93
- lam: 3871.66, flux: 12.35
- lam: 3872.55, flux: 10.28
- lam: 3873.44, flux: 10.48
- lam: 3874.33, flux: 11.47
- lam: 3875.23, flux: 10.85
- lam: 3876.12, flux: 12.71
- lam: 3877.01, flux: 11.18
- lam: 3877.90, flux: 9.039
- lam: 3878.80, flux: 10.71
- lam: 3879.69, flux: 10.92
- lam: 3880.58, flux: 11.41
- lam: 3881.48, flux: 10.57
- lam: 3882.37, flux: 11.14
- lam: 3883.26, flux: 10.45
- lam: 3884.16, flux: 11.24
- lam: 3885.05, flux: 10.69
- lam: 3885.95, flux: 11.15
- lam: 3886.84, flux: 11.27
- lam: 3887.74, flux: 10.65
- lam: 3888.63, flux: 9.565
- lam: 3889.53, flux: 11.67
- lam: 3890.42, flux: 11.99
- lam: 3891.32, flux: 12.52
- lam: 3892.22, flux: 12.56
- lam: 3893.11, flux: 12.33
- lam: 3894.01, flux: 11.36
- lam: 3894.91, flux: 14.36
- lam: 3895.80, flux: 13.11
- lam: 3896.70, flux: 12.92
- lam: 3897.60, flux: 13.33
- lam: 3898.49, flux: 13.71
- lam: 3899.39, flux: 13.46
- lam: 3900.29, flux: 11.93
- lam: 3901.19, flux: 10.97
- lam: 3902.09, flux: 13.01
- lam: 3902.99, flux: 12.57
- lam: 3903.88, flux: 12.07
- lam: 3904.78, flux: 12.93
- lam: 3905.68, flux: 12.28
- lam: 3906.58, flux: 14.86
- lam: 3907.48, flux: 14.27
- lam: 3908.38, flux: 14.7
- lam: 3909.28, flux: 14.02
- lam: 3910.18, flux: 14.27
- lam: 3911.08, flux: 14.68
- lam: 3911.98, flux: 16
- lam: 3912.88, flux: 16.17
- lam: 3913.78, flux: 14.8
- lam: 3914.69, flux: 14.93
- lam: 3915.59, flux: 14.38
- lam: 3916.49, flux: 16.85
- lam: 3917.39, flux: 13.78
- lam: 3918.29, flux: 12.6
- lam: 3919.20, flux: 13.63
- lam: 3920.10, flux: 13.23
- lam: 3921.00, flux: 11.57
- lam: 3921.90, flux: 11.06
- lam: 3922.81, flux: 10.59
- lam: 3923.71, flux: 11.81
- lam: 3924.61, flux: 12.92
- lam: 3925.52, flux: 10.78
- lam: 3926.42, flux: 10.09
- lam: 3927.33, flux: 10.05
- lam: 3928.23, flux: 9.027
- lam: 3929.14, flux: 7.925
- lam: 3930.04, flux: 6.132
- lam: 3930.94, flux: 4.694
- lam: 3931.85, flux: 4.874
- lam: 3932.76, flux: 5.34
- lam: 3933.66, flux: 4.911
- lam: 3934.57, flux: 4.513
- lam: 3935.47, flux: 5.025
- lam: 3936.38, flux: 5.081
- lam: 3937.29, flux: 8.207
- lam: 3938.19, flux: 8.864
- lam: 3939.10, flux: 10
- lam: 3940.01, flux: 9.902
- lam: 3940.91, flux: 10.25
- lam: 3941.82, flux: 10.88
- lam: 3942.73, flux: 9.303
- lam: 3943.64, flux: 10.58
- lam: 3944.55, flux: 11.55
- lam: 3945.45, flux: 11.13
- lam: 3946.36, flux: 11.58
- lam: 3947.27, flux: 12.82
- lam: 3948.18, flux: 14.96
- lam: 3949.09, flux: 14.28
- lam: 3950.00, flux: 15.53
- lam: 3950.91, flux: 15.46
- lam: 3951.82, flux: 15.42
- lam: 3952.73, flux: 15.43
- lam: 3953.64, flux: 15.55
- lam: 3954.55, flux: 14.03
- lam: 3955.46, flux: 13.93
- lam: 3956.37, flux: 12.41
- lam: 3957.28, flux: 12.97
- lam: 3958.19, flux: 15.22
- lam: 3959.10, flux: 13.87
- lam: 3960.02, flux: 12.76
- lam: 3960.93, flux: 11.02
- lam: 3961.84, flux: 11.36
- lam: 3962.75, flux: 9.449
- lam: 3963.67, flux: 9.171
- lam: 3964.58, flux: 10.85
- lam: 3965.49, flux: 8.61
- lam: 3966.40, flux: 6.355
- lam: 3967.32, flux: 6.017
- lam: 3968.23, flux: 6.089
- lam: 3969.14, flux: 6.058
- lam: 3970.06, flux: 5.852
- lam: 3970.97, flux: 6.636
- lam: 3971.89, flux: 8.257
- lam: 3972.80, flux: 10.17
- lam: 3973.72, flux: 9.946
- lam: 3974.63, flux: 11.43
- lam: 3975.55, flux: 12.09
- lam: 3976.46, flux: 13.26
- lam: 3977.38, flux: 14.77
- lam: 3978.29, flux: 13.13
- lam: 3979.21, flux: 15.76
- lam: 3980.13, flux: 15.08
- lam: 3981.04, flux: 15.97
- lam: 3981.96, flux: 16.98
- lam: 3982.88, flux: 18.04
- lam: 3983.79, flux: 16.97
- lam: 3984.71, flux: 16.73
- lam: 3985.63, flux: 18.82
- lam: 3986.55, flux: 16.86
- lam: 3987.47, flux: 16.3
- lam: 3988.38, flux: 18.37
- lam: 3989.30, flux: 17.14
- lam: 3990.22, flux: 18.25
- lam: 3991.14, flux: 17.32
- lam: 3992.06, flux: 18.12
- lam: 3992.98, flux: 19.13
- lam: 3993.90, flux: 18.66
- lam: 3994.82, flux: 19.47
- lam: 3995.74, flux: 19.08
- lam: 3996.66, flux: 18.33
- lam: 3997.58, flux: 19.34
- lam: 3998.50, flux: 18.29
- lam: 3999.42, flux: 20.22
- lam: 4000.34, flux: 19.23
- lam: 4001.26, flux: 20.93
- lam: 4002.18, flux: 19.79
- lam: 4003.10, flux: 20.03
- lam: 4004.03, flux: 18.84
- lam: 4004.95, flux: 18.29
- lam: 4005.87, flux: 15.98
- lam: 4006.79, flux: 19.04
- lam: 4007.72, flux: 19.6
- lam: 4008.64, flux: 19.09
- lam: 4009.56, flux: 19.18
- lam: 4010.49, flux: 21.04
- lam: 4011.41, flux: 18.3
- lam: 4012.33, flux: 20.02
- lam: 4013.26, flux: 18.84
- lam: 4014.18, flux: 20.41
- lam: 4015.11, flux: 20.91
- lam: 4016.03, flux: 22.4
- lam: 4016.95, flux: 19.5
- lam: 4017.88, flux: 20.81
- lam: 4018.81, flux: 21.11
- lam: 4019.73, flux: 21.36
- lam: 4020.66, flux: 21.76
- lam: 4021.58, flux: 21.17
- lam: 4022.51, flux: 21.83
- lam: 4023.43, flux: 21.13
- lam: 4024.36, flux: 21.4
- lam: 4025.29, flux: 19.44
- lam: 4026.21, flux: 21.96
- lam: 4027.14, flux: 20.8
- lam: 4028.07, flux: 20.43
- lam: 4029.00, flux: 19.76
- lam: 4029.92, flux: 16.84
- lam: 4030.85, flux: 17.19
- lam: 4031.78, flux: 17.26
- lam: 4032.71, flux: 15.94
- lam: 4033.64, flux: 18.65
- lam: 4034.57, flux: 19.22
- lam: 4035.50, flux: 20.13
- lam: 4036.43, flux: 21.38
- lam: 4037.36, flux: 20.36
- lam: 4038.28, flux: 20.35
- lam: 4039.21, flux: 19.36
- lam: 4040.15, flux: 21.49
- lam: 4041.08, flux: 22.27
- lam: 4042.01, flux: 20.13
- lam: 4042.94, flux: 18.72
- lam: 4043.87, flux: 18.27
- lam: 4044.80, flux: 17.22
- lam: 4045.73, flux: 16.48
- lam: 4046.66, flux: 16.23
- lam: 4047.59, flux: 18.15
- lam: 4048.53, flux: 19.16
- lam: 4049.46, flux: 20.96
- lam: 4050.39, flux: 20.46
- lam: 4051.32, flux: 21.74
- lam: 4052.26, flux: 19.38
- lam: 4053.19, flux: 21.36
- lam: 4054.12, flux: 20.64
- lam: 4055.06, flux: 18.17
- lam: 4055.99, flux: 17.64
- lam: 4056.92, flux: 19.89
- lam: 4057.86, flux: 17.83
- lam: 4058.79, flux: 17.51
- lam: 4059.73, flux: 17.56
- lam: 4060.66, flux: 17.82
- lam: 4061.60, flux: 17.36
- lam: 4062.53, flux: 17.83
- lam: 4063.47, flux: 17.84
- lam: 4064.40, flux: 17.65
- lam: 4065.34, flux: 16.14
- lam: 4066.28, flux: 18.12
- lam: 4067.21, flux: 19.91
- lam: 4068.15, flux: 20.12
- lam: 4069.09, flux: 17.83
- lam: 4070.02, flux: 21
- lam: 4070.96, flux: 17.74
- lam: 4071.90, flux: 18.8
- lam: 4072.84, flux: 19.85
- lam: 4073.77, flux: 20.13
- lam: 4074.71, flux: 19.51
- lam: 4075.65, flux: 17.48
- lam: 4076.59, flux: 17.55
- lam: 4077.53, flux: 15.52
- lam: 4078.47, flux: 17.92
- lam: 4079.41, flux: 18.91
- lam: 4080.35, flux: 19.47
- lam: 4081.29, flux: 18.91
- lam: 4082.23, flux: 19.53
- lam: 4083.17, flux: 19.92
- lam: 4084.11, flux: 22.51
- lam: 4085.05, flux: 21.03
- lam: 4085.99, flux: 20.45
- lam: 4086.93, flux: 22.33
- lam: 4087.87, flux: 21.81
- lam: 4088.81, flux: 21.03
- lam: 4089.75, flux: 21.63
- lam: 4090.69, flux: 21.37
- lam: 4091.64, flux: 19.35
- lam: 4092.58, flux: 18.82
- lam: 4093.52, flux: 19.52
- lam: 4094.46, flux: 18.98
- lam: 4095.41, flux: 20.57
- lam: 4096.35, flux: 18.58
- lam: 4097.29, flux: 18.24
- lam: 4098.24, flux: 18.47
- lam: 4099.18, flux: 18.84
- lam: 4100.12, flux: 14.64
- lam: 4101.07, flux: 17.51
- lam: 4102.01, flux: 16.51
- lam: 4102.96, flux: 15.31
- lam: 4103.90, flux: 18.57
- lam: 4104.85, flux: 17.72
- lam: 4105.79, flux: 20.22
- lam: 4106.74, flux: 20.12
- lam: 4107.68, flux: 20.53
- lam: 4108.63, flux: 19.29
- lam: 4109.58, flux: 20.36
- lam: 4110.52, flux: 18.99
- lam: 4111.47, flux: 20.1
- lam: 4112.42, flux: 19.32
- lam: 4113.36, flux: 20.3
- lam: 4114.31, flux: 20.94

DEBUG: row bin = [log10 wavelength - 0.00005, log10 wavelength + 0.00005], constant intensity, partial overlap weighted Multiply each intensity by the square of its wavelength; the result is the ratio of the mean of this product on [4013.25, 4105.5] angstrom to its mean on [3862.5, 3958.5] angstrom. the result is 1.8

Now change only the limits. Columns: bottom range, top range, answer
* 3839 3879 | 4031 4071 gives 1.90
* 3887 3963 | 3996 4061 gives 1.73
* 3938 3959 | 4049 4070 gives 1.56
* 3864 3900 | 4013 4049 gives 1.81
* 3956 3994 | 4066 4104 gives 1.54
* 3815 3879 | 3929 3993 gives 1.25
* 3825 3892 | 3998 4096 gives 2.07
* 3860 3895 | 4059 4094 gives 1.86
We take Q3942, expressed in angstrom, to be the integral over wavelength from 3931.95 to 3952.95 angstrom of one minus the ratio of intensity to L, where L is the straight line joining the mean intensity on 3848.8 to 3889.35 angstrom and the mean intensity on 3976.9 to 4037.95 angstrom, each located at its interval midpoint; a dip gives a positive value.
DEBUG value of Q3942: 6.89 angstrom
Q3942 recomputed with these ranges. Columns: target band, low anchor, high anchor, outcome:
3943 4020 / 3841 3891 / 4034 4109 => 1.6 angstrom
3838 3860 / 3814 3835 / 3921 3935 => -4.8 angstrom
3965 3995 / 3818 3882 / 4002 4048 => 6.3 angstrom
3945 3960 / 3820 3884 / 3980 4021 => 1.9 angstrom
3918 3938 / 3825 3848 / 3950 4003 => 5.8 angstrom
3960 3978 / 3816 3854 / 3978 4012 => 7.8 angstrom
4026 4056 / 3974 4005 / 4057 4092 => -1.5 angstrom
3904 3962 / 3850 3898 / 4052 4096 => 7.9 angstrom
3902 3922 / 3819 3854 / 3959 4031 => -1.9 angstrom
